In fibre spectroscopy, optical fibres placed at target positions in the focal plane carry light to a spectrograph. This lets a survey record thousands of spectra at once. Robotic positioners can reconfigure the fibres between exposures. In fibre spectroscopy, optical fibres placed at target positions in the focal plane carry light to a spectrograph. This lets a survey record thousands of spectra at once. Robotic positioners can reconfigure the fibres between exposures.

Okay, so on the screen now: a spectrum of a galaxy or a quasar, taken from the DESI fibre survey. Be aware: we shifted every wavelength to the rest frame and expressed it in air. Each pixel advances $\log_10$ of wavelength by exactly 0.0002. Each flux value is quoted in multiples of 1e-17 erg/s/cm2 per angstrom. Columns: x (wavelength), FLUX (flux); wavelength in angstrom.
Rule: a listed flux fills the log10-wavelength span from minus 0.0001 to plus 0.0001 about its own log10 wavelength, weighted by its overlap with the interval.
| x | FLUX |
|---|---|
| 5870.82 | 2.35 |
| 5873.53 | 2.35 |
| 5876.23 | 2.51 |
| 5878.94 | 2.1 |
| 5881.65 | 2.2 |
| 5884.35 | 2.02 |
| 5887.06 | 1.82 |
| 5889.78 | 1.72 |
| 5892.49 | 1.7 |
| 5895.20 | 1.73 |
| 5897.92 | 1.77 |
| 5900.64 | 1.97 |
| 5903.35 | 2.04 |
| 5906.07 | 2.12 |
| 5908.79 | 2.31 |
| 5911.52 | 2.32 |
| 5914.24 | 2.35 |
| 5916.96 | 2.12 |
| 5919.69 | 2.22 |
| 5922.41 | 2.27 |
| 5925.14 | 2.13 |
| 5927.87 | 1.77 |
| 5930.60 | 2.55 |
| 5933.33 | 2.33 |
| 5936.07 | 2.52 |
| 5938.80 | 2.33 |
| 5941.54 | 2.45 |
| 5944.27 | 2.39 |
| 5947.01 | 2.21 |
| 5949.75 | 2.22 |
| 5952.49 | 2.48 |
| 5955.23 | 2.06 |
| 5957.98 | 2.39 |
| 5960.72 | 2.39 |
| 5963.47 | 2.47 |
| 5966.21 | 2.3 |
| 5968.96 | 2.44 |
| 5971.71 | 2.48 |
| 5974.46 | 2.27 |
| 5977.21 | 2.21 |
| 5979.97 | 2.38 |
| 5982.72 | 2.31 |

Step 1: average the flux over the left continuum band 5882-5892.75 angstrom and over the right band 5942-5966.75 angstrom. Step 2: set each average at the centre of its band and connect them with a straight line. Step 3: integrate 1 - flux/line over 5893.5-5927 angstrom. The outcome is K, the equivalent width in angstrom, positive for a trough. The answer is -1.3 angstrom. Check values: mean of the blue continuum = 1.86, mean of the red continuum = 2.33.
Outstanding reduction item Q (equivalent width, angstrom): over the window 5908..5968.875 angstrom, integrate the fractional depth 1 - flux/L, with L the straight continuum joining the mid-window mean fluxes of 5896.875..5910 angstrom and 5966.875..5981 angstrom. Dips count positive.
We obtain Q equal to -2.9 angstrom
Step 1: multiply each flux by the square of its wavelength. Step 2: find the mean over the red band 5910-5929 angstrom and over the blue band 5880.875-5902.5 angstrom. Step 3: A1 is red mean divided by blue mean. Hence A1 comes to 1.2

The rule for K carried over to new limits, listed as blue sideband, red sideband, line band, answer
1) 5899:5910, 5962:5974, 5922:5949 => -0.5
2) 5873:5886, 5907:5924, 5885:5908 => 3.7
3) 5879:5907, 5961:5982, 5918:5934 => -0.8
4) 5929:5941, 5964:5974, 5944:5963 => 0.8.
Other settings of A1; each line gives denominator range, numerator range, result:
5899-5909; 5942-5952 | 1.13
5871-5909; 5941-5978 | 1.18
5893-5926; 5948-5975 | 1.14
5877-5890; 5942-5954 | 1.18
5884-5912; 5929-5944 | 1.26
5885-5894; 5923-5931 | 1.21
